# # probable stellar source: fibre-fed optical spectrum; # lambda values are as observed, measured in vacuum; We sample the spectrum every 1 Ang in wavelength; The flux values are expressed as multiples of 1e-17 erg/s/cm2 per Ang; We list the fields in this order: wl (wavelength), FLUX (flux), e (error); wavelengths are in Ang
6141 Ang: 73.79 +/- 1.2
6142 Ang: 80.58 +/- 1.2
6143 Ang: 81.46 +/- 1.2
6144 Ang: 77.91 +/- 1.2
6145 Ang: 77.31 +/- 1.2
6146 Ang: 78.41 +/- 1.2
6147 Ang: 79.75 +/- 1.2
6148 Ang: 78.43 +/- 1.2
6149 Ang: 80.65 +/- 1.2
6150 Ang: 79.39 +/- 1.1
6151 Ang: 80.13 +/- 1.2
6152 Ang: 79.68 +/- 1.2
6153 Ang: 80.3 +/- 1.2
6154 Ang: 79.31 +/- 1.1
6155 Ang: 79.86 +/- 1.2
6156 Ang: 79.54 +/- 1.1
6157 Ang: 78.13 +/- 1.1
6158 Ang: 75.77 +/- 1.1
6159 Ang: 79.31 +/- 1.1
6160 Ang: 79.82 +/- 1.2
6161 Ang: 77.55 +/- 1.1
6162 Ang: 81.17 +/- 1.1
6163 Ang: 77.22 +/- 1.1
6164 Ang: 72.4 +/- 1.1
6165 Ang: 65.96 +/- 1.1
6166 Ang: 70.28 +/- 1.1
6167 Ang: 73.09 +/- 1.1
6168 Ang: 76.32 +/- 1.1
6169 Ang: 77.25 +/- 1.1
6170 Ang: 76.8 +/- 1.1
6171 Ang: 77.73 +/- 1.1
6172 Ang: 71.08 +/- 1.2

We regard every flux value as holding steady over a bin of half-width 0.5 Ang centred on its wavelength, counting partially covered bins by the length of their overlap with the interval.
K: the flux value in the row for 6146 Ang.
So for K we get 78.41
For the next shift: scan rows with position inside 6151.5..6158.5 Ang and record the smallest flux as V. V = 75.77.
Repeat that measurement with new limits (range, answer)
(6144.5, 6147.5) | 77.31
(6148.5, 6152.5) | 79.39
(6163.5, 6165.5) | 65.96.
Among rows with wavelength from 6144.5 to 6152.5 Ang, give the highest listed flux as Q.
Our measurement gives 80.65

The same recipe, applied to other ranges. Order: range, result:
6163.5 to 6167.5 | 73.09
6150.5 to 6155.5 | 80.3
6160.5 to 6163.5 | 81.17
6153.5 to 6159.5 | 79.86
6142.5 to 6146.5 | 81.46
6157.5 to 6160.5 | 79.82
